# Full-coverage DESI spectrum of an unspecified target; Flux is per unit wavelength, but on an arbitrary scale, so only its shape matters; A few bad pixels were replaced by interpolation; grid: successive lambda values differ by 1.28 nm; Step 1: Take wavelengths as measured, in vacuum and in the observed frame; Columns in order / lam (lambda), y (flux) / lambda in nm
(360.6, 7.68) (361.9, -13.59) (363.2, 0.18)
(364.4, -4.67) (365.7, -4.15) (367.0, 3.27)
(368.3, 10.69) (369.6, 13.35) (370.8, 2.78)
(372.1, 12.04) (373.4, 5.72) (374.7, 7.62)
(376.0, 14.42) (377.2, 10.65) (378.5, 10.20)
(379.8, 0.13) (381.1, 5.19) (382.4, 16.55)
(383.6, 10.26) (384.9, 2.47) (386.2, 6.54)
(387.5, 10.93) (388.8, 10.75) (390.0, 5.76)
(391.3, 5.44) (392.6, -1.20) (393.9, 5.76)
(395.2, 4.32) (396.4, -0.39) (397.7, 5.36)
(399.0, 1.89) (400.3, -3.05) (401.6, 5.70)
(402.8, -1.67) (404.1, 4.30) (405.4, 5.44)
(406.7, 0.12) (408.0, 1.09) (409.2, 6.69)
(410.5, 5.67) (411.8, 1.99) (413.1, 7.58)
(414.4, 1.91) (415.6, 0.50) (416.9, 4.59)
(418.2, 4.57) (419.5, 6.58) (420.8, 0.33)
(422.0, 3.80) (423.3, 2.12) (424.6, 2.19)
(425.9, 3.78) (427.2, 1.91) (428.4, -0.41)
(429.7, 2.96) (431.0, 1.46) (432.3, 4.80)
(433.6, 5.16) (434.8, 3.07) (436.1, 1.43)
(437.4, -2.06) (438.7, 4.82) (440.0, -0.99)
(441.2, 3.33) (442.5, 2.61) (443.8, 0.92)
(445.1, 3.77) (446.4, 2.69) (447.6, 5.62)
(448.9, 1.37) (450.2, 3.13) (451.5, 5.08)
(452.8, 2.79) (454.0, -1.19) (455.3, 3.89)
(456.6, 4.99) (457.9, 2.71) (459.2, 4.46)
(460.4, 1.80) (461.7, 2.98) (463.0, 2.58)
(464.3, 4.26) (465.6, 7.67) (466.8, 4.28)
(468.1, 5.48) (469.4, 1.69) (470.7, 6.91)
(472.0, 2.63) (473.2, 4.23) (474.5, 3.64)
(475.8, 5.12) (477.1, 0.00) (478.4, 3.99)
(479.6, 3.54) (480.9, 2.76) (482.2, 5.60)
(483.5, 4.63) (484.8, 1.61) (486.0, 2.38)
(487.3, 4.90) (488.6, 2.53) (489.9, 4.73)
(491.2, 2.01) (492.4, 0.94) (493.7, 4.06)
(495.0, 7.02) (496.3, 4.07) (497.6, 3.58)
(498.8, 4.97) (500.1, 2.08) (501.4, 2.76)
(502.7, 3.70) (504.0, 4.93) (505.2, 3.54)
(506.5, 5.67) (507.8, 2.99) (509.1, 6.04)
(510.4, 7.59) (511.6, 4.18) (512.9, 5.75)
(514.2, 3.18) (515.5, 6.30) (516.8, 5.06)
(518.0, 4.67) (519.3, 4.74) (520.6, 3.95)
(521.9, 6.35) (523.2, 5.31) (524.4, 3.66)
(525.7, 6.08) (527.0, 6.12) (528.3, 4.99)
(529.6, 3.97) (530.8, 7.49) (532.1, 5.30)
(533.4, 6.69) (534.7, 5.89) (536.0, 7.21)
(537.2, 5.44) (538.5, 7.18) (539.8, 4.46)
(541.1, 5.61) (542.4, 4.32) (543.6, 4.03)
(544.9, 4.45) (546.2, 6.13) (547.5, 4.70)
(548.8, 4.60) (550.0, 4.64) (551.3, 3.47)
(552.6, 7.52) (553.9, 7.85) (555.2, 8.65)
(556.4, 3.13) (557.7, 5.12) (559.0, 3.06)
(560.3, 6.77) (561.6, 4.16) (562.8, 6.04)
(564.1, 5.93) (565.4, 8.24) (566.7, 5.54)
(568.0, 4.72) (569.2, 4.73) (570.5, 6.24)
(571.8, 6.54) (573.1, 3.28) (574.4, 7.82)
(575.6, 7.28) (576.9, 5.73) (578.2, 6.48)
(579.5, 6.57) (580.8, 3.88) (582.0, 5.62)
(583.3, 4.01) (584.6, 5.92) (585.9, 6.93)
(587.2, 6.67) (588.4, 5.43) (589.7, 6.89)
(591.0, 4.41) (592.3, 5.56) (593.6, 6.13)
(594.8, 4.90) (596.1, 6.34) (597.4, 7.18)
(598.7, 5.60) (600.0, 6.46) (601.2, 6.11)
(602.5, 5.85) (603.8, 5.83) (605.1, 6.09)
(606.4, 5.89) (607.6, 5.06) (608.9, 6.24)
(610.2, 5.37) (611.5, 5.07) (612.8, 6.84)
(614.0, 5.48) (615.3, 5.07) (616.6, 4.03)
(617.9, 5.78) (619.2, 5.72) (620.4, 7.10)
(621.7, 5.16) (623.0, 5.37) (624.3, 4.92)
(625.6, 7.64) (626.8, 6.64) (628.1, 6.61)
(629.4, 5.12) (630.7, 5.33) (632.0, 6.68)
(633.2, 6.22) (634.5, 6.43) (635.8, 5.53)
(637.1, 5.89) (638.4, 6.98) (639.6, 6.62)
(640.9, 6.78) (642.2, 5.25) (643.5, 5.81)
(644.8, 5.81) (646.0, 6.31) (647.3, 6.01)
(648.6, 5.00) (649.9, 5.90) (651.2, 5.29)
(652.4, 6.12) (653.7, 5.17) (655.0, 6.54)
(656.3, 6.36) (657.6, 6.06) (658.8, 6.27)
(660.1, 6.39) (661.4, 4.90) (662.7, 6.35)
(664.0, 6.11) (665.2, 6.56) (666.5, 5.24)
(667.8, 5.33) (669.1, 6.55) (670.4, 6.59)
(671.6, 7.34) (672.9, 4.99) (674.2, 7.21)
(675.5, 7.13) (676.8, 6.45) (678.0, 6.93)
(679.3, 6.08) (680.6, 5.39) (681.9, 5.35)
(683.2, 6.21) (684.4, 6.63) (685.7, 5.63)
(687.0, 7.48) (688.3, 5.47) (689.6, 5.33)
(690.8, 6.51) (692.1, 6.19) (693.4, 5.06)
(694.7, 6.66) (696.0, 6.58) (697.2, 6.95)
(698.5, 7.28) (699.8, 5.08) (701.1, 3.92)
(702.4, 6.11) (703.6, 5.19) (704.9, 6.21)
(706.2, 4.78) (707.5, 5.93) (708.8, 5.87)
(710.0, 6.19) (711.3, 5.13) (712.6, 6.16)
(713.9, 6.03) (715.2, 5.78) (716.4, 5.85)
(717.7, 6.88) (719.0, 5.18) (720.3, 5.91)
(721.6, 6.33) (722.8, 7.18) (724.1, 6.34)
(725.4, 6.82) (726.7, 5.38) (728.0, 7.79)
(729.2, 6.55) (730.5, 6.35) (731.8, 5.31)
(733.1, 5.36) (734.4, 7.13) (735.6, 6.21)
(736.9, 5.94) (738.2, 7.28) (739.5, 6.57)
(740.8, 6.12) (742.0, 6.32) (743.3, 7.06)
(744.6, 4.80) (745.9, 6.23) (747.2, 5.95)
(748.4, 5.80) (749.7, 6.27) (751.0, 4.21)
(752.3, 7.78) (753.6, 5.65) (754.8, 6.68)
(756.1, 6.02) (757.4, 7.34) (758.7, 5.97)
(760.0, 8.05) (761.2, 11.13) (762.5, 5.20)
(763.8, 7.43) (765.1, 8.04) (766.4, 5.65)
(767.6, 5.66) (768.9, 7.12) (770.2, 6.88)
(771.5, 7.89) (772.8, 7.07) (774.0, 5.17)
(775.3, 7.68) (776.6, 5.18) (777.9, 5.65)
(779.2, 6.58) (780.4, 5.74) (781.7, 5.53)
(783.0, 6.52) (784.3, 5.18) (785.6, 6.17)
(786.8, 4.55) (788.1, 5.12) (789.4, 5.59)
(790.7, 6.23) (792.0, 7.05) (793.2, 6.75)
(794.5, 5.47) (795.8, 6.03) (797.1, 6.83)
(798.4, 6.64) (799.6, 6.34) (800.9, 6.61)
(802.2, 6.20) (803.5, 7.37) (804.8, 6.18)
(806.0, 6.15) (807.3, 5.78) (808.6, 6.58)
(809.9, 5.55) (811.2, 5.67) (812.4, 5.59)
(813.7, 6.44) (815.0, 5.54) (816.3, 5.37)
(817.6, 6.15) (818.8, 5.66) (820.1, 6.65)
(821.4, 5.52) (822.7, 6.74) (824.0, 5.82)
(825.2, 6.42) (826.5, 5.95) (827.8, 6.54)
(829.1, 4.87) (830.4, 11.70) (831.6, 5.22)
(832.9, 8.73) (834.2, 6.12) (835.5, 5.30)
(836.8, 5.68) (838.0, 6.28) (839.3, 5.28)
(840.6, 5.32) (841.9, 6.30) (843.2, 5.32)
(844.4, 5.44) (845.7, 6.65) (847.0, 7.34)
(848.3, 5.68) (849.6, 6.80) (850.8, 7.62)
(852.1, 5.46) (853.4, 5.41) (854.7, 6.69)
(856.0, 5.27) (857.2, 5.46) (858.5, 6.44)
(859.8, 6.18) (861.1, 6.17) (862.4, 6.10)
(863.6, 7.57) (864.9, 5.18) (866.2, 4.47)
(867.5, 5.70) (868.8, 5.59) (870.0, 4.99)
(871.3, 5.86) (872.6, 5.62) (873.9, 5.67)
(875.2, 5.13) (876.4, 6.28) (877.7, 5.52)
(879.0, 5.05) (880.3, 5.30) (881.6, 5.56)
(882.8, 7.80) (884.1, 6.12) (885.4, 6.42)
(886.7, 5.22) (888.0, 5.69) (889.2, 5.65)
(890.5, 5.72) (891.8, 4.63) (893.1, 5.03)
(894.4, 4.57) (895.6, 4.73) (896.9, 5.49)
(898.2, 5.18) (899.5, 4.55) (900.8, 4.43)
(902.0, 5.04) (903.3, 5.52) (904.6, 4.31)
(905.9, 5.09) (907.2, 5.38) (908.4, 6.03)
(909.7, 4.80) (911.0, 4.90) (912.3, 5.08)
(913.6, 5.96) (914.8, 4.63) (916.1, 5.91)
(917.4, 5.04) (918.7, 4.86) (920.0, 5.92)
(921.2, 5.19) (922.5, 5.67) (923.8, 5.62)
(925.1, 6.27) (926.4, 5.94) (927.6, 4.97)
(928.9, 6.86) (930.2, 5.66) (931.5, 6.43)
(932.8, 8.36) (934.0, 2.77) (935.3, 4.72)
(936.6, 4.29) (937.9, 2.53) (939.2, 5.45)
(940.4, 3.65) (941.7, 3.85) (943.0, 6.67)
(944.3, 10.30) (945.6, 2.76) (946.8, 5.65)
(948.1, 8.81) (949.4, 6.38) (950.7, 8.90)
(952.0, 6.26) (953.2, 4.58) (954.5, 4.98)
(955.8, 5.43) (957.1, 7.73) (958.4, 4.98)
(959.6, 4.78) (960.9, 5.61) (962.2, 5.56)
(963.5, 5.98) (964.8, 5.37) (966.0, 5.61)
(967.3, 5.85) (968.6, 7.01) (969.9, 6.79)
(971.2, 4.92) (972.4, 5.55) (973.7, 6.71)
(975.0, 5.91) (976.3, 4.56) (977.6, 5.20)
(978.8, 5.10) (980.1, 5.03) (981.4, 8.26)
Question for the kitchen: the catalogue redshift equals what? 0.264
